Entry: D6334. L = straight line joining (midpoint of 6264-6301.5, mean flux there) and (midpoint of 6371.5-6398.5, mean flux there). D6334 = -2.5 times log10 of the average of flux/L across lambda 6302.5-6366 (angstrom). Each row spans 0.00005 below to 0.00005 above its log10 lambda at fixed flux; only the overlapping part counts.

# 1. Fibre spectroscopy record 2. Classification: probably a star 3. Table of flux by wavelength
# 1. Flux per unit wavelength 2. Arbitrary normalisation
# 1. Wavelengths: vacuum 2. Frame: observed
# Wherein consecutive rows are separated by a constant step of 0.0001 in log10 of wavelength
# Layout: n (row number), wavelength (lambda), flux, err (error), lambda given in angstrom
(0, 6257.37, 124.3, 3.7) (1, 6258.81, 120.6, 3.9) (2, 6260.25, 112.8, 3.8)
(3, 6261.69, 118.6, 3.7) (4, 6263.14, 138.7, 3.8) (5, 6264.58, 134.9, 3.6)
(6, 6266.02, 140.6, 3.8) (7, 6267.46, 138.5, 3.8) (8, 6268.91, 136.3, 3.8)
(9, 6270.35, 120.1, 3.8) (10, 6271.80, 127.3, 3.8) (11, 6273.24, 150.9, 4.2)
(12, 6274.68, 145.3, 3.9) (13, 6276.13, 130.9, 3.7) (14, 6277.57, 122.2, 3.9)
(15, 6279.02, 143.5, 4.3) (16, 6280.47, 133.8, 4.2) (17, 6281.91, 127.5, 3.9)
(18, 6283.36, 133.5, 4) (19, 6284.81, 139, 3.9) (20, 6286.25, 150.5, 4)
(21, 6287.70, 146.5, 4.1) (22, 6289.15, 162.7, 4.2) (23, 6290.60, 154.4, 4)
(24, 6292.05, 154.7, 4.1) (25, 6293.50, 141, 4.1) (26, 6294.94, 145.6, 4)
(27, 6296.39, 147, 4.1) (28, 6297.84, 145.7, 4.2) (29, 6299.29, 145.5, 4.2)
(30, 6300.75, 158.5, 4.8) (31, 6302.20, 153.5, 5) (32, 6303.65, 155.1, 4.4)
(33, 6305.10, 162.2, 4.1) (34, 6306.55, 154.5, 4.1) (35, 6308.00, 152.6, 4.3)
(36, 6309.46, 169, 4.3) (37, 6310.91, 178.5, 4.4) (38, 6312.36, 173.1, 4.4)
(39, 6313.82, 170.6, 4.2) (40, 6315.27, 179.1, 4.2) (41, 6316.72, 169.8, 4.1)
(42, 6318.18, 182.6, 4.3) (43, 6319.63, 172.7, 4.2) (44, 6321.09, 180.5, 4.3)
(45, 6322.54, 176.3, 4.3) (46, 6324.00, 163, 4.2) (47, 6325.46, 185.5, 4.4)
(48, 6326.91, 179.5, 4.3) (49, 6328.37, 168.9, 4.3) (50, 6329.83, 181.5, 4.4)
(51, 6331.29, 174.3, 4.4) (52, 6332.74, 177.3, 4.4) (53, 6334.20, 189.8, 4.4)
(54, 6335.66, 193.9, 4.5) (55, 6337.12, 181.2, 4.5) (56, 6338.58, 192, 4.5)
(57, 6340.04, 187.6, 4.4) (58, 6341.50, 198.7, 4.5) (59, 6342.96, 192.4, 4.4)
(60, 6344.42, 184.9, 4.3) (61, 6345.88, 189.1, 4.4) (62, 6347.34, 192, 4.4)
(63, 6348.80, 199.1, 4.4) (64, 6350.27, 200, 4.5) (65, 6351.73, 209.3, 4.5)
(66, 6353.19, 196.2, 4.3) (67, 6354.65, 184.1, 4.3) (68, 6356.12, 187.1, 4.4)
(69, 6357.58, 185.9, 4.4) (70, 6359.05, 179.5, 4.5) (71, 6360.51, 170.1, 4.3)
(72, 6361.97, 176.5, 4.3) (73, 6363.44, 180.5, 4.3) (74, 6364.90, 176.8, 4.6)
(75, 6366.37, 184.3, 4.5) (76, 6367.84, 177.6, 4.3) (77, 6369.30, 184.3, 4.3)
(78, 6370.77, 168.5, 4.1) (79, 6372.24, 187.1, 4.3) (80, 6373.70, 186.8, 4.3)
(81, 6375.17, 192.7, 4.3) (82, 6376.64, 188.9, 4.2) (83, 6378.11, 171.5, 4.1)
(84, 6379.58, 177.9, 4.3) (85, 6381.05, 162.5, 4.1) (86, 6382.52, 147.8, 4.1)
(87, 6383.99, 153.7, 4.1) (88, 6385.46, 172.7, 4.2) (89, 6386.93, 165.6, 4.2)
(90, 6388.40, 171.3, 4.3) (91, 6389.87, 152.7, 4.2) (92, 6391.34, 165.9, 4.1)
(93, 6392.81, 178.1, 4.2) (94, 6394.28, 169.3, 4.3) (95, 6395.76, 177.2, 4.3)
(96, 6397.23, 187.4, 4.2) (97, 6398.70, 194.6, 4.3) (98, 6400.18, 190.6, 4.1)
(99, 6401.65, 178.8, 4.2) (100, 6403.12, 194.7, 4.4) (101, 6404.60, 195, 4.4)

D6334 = -0.15 mag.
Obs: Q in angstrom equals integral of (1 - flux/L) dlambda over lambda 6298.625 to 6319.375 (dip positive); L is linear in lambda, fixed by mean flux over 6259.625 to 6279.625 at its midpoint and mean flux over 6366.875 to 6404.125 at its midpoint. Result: -2.4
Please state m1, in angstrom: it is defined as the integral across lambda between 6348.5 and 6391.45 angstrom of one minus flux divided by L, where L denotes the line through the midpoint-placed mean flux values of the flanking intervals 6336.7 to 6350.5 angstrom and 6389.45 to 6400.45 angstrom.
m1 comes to 1.3 angstrom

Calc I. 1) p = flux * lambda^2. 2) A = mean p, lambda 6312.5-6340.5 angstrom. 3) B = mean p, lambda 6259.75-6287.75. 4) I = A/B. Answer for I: 1.35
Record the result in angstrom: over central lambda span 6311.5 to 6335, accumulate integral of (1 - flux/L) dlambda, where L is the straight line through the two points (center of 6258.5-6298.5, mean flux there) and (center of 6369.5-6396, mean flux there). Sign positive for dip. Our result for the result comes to -3.7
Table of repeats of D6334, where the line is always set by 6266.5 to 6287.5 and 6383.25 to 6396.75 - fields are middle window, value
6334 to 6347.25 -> -0.229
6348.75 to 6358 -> -0.229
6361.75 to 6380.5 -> -0.117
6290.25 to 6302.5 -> -0.058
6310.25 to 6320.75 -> -0.193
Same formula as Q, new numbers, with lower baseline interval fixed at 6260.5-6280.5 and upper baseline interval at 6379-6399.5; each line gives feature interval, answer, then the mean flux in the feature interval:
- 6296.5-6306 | -0.65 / 153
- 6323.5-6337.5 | -2.55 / 180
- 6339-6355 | -3.79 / 194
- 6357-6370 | -1.40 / 179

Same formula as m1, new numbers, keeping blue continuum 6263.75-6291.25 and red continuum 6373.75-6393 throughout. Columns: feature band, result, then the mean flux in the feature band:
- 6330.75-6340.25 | -1.80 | 185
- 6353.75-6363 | -1.05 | 181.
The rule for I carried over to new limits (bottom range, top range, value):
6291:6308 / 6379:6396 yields 1.13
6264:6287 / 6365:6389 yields 1.33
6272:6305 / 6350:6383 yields 1.28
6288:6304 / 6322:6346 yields 1.23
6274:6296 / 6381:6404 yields 1.26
